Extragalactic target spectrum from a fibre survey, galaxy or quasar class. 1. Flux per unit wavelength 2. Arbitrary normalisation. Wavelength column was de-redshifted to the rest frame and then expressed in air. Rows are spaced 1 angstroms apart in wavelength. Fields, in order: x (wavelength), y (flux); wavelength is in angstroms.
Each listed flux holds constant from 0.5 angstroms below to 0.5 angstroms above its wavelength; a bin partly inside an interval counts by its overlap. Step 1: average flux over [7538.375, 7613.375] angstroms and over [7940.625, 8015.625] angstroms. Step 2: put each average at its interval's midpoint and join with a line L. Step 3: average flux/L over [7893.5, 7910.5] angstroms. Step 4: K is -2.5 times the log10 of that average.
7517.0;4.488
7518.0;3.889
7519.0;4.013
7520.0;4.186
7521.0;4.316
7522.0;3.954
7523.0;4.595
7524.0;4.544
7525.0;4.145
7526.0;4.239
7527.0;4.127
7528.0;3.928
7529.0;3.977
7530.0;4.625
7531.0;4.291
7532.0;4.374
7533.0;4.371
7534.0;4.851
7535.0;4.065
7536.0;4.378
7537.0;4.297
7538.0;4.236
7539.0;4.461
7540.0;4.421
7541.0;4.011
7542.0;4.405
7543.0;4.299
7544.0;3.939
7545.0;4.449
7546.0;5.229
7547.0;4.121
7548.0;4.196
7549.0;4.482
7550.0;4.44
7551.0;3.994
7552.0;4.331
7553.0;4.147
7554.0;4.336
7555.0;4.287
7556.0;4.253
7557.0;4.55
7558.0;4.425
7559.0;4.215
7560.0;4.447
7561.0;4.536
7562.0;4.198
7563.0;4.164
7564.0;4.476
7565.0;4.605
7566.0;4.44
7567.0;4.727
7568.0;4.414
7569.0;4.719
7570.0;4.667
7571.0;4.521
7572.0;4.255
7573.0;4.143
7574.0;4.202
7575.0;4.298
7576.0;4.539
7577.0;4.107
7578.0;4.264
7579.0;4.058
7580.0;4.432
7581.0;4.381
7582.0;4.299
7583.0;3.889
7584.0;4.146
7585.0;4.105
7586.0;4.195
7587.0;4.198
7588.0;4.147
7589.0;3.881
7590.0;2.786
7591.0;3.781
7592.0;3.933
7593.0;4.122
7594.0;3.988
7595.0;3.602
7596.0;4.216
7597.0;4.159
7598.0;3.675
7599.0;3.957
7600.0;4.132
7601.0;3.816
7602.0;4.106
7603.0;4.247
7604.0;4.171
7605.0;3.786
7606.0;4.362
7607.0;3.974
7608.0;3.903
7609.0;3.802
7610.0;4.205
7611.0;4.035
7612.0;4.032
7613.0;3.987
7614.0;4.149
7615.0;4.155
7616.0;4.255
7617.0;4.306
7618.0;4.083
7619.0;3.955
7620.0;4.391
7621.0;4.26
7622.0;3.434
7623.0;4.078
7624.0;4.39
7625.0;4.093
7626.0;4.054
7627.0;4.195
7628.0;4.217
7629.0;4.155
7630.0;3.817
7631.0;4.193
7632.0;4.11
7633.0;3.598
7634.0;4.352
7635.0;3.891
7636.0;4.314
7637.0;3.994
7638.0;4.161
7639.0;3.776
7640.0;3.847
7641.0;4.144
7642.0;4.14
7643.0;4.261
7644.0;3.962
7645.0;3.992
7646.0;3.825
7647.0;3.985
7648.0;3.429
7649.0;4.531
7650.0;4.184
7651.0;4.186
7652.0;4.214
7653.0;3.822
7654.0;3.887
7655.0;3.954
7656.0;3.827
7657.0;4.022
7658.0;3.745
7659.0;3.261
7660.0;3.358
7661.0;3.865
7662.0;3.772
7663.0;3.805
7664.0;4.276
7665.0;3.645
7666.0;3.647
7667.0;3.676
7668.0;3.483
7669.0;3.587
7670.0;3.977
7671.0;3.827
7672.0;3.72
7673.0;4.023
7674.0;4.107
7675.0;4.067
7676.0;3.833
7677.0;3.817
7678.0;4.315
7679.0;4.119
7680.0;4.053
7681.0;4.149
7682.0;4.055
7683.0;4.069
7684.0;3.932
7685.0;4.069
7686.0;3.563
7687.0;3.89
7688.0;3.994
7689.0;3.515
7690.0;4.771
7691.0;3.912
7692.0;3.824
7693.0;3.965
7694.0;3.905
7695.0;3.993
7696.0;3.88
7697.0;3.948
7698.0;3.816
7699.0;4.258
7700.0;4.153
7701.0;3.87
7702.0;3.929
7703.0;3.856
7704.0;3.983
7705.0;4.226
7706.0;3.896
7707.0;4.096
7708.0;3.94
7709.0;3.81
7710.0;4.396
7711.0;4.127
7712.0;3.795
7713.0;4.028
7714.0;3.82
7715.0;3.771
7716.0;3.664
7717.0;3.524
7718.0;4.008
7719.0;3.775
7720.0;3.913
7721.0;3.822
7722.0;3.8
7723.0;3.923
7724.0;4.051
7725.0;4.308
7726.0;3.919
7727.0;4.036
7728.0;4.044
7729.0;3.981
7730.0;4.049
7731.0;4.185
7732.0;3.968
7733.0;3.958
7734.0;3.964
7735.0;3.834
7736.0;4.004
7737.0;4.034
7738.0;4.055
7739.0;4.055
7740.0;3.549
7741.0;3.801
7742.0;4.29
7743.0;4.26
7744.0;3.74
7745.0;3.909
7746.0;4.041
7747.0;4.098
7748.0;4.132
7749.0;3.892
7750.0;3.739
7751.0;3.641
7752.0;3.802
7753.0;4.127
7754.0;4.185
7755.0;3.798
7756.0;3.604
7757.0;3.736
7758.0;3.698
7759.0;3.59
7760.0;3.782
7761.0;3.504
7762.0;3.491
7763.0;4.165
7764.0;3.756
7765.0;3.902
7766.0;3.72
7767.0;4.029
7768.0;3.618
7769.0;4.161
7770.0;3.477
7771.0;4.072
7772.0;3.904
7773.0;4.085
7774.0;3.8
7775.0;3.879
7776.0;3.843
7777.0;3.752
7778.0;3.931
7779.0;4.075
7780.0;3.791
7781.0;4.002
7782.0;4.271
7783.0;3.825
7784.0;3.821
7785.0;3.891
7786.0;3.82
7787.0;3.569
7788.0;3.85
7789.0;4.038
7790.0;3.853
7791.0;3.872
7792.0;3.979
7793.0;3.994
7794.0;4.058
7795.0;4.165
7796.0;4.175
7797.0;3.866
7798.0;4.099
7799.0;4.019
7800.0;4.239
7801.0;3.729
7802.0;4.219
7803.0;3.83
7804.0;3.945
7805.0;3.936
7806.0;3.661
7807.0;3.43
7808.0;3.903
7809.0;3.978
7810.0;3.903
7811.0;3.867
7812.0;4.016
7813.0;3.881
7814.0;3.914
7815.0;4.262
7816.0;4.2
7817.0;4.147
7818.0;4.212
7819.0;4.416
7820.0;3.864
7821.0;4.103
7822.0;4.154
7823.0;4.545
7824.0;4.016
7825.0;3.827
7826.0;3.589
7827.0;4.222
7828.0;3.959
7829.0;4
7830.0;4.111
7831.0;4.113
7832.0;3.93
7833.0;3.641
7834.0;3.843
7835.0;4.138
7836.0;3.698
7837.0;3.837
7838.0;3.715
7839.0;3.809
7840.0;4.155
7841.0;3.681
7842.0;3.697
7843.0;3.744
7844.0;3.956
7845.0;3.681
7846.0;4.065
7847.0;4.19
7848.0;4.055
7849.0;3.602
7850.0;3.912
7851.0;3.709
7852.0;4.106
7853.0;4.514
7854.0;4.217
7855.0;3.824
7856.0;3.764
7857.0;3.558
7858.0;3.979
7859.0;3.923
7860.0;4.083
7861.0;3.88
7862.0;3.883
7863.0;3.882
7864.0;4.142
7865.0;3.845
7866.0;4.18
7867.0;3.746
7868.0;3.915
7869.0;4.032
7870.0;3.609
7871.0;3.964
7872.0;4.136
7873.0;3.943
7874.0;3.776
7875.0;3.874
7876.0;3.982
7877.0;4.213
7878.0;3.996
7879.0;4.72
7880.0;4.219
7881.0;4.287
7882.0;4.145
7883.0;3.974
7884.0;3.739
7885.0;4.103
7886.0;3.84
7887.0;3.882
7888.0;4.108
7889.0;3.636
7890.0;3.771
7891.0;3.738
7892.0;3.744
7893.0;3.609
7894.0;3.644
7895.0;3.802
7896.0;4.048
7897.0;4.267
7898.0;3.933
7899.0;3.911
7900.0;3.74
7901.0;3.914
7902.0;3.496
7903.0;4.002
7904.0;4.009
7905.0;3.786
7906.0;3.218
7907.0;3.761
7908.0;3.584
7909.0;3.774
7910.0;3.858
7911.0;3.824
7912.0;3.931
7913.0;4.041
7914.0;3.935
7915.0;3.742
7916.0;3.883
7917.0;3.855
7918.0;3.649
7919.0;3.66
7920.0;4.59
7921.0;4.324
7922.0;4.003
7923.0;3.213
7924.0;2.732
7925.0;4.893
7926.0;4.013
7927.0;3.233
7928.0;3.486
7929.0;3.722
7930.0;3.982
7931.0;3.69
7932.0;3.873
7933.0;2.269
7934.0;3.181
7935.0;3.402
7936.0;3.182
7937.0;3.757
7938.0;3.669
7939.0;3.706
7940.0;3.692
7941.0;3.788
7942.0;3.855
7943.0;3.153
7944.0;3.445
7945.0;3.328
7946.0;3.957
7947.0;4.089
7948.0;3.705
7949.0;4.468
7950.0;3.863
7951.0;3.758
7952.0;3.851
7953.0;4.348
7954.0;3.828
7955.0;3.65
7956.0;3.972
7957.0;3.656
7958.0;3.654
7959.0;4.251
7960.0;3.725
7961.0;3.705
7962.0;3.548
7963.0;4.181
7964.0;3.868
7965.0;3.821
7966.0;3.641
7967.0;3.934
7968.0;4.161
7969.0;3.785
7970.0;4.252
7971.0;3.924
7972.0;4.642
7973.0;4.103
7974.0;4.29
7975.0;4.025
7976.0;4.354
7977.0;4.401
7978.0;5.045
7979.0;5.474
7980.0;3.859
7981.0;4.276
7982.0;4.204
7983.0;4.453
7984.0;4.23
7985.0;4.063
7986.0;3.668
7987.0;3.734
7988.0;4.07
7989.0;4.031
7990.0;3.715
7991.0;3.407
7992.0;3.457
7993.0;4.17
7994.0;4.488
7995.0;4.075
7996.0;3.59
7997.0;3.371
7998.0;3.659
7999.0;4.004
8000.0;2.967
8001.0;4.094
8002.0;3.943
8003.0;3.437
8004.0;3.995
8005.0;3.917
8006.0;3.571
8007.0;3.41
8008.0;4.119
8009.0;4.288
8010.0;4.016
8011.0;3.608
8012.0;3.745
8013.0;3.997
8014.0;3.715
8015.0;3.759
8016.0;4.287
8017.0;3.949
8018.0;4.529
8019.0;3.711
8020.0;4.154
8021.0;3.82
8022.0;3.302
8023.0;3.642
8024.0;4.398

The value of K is 0.05 mag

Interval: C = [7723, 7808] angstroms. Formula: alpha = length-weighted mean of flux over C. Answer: 3.92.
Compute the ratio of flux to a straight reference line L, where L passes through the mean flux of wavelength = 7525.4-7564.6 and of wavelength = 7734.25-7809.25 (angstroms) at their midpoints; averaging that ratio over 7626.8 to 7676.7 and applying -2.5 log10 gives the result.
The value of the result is 0.05 mag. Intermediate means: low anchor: 4.32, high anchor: 3.9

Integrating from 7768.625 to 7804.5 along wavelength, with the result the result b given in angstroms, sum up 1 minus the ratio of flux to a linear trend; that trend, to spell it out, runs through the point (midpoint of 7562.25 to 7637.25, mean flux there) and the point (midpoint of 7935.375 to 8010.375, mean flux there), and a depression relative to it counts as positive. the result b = 0.7 angstroms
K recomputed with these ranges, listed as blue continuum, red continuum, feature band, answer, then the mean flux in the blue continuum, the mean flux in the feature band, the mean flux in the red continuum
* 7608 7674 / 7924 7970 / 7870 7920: -0.03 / 3.97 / 3.9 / 3.74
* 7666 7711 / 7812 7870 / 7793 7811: 0.00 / 3.96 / 3.95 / 3.96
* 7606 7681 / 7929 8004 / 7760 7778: 0.03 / 3.98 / 3.83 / 3.88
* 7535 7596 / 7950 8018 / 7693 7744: 0.05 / 4.26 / 3.96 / 3.96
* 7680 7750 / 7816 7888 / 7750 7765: 0.05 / 3.97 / 3.78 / 3.98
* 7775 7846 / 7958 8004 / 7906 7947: 0.08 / 3.95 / 3.69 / 4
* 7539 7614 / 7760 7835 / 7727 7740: 0.01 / 4.2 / 3.99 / 3.94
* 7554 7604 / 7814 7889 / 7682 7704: 0.04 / 4.2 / 3.96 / 3.98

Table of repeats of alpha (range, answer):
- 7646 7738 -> 3.93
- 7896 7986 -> 3.88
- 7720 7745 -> 3.98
